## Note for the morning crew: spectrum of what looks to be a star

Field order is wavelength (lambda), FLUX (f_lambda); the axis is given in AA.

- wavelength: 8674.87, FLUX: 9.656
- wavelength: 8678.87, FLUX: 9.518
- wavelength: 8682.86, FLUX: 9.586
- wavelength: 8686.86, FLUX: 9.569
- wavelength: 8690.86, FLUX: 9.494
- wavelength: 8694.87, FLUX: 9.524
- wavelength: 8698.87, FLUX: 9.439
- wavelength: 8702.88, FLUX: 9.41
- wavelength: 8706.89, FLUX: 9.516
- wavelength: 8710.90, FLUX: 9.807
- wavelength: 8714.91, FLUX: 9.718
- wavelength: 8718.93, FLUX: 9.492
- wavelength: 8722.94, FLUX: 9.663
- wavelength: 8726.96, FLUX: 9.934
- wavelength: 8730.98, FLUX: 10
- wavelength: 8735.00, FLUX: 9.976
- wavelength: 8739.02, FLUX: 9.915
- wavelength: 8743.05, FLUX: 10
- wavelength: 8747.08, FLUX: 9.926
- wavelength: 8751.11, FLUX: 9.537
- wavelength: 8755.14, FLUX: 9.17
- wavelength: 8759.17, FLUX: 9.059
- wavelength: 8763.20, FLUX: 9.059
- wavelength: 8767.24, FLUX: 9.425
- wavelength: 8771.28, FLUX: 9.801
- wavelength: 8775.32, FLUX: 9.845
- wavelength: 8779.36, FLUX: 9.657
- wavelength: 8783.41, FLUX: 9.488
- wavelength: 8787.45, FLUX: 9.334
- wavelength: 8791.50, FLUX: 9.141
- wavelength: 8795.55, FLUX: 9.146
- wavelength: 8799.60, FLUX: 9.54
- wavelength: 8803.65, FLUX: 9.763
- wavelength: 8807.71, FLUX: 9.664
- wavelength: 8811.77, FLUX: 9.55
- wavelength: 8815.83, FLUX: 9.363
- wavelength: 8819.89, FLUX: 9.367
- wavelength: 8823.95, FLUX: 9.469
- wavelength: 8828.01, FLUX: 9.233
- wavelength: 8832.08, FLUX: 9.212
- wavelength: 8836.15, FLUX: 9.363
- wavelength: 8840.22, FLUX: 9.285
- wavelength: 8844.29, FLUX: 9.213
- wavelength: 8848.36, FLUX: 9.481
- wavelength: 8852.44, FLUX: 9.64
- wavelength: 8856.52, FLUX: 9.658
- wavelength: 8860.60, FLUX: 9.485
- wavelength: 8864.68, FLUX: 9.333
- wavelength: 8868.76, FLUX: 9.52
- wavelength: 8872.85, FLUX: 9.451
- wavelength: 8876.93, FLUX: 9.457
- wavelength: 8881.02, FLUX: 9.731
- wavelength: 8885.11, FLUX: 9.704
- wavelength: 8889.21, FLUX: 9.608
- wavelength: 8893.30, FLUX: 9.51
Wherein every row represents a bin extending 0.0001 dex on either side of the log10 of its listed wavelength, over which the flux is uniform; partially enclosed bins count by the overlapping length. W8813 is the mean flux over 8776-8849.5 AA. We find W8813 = 9.41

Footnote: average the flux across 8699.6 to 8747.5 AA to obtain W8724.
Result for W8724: 9.77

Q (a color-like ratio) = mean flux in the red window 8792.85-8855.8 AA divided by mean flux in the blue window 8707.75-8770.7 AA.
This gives 0.98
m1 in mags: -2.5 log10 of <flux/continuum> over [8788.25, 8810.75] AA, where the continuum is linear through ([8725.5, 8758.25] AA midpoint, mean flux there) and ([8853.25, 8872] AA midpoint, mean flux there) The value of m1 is 0.02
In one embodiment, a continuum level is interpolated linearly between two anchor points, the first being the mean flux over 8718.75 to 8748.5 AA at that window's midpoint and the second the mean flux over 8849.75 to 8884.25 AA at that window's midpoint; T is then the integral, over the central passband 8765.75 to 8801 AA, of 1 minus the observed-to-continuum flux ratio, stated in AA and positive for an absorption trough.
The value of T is 1.0 AA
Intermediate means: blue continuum 9.89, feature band 9.49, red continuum 9.54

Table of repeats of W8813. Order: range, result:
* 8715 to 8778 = 9.66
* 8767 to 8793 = 9.54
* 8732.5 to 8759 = 9.71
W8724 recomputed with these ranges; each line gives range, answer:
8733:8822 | 9.53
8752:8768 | 9.19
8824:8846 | 9.28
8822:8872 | 9.41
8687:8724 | 9.56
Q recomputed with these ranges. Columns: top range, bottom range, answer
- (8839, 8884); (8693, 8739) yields 0.98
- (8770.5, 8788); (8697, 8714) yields 1.01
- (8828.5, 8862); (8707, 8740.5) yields 0.96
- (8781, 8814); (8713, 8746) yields 0.96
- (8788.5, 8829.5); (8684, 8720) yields 0.99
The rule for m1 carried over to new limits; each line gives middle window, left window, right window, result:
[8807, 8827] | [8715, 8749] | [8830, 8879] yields 0.011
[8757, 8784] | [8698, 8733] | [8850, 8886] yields 0.017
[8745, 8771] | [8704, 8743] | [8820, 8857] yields 0.031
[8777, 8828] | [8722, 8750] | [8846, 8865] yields 0.028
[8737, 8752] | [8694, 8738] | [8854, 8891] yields -0.022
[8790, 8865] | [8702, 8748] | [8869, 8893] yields 0.026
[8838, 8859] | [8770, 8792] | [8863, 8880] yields 0.004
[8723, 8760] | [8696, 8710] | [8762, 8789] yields -0.026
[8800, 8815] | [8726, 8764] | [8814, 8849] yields -0.022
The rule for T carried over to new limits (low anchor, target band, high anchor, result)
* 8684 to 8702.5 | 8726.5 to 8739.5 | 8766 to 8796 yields -0.64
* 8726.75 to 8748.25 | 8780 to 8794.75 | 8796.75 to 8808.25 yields 0.55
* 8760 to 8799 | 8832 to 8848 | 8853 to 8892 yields 0.35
